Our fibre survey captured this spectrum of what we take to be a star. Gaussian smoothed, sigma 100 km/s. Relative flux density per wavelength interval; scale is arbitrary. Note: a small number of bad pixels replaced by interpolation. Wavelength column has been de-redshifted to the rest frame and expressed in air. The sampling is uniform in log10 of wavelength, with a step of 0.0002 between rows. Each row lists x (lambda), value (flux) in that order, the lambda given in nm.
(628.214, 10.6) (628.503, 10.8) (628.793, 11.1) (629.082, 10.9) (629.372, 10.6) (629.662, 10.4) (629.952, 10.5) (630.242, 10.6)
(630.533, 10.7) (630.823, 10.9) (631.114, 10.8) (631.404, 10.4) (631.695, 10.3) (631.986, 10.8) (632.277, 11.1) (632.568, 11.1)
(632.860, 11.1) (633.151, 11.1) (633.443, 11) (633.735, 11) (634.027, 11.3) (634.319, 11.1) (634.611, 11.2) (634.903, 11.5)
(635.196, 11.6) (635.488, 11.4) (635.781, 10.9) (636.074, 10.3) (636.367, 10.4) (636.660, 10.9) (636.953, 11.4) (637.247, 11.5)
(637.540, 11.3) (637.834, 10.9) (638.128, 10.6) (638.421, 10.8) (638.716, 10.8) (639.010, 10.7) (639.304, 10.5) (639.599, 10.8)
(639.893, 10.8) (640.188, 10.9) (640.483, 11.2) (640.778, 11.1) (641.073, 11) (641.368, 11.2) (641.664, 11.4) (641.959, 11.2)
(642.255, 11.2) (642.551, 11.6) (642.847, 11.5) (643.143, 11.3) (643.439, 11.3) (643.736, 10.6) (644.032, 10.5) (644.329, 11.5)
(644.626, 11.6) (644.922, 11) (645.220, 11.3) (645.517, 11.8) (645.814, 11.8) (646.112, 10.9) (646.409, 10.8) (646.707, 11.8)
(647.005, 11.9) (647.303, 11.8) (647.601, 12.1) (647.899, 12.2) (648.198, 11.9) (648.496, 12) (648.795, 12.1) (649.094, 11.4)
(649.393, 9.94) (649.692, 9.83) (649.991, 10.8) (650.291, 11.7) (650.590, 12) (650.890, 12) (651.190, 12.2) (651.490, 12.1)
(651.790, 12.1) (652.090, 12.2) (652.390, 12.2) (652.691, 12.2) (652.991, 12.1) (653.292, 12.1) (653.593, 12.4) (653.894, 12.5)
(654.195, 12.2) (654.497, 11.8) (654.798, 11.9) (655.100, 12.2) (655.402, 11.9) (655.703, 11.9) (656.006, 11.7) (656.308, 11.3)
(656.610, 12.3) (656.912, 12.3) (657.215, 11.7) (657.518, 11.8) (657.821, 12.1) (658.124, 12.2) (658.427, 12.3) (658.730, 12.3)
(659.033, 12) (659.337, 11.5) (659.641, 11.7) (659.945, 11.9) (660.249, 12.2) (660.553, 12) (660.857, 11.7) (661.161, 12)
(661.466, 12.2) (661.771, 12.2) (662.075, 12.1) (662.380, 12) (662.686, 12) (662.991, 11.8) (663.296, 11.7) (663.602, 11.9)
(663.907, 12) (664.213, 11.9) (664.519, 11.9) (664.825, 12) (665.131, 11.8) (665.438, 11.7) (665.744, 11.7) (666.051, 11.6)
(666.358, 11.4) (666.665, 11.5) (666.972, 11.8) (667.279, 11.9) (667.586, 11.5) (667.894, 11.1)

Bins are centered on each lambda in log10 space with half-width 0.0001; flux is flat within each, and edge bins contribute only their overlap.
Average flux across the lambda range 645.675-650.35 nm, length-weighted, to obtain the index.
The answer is 11.4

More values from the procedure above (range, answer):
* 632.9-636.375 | 11.1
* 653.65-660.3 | 12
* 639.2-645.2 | 11.1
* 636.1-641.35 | 10.9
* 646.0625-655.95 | 11.8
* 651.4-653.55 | 12.2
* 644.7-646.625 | 11.3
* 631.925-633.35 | 11.1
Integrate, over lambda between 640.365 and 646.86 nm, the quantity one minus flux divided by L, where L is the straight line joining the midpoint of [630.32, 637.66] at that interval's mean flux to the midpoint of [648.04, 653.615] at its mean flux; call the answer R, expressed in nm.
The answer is 0.09 nm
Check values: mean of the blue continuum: 11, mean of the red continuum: 11.7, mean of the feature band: 11.3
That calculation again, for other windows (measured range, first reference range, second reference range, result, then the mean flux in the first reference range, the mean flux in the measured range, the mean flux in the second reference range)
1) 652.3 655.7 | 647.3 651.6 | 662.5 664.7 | -0.13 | 11.6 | 12.1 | 11.9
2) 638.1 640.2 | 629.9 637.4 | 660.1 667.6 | 0.07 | 11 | 10.7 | 11.9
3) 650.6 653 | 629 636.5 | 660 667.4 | -0.13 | 10.9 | 12.1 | 11.9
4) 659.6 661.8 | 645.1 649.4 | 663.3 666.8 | -0.05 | 11.6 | 12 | 11.8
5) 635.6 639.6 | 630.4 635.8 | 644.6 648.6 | 0.13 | 11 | 10.8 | 11.6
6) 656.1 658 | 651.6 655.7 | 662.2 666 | 0.02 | 12.1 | 11.9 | 11.9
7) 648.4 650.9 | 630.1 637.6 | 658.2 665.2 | 0.06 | 11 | 11.3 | 12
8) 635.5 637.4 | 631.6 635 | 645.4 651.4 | 0.04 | 11.1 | 10.9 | 11.6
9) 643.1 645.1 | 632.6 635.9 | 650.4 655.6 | 0.10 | 11.2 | 11.1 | 12.1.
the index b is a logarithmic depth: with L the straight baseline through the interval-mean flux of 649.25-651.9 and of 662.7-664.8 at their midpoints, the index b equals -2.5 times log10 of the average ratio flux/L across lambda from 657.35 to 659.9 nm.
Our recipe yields -0.03 mag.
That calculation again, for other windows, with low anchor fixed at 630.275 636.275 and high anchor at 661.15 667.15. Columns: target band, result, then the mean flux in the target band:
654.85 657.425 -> -0.03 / 11.9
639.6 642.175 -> 0.01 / 11.1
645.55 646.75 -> 0.00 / 11.3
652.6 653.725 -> -0.06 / 12.2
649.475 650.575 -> 0.06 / 10.9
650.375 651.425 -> -0.05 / 12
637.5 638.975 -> 0.03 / 10.8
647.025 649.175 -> -0.05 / 11.9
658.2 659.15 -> -0.05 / 12.2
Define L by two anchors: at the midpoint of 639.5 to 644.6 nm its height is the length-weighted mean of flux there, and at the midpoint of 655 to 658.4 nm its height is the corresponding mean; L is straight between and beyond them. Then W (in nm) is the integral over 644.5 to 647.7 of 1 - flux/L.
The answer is -0.043 nm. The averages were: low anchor 11.1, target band 11.5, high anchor 12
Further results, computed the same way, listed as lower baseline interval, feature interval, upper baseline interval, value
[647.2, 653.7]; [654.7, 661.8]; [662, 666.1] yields -0.08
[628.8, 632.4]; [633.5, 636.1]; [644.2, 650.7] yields -0.07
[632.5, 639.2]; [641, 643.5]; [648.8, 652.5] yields -0.01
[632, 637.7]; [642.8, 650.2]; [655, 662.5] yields 0.12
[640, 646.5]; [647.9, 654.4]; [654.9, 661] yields -0.12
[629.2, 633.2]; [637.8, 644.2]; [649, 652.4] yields 0.07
